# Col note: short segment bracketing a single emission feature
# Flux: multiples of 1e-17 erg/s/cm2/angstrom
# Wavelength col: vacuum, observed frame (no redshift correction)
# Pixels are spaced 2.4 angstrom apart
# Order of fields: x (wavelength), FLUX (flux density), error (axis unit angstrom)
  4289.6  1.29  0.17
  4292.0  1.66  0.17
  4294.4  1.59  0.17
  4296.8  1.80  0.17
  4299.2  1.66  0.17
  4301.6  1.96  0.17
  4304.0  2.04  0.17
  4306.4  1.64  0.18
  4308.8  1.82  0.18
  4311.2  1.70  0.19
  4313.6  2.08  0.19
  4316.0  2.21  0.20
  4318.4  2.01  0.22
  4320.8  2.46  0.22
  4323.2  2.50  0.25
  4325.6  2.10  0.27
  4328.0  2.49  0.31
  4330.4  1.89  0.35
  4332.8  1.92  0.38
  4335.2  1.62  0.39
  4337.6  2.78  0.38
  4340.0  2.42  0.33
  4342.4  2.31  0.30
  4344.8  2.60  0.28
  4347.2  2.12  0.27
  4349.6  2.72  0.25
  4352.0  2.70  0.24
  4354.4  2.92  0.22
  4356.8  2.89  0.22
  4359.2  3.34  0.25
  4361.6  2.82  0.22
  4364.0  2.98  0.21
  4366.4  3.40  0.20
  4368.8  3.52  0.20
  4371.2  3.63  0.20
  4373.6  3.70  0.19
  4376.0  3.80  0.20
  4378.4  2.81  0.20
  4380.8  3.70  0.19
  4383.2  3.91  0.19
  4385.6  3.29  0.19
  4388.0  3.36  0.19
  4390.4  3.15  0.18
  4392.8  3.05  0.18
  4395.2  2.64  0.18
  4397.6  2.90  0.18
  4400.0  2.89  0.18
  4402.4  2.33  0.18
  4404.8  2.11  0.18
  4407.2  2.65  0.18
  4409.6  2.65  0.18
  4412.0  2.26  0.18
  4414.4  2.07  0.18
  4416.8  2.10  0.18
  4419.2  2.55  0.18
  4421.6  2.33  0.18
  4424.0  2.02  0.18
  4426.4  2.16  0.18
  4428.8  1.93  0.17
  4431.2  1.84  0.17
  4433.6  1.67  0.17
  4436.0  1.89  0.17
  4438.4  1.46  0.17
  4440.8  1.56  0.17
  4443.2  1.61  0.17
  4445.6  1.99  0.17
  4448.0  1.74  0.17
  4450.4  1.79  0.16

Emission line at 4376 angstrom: C IV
